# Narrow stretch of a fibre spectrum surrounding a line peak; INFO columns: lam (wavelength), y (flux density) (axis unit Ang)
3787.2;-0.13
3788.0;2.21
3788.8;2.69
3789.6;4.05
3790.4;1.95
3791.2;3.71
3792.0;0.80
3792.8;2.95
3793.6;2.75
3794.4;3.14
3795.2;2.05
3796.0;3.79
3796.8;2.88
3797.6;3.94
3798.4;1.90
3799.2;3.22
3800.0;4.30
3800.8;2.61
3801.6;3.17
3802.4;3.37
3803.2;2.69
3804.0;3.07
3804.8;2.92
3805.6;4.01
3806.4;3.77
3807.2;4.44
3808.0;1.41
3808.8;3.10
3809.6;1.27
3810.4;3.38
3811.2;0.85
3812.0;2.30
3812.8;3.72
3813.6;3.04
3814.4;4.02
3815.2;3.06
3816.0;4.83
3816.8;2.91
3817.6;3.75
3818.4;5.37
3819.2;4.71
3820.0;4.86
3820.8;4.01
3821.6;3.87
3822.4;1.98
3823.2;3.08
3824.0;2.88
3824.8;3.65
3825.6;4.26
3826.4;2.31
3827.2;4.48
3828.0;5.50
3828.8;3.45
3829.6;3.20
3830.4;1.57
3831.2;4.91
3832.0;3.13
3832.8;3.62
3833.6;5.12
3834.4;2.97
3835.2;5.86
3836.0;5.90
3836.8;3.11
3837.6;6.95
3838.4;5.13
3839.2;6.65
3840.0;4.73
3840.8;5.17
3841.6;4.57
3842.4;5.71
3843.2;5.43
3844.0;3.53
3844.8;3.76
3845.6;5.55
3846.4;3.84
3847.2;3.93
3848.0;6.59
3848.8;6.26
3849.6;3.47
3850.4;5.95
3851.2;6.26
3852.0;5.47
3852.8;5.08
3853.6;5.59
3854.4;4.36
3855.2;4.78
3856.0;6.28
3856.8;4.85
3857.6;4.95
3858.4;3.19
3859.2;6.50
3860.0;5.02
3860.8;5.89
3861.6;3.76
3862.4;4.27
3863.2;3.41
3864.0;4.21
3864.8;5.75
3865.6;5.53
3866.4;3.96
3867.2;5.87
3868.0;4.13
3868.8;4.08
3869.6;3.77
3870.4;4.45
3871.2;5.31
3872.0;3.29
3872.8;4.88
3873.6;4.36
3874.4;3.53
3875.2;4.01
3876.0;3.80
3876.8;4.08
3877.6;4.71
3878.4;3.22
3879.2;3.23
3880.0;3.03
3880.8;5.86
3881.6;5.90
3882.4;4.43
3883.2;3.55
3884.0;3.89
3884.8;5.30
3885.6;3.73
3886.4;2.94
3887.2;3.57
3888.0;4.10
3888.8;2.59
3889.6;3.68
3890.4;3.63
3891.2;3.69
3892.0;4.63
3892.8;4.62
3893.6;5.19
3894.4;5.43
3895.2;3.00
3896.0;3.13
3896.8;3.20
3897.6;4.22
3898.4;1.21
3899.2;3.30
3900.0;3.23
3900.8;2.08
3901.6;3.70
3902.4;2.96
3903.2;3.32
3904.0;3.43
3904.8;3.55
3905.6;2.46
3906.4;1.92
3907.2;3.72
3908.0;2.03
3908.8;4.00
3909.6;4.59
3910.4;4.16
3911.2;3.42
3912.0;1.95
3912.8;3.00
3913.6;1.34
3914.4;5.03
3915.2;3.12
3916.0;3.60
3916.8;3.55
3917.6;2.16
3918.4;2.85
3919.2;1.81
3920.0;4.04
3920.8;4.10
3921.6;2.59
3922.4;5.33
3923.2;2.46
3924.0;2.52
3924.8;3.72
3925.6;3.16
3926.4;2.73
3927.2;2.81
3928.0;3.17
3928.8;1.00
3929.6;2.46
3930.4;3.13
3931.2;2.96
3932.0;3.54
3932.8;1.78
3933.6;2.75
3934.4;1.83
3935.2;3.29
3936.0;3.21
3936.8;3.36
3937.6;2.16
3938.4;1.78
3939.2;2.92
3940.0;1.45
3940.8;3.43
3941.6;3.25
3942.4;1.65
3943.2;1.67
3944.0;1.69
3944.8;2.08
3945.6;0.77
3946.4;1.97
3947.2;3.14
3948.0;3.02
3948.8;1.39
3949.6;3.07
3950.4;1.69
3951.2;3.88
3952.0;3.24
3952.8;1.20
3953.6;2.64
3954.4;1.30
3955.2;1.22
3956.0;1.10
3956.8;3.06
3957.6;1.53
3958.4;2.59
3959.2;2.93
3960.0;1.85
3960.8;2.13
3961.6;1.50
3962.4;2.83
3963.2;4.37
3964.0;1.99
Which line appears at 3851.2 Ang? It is C IV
